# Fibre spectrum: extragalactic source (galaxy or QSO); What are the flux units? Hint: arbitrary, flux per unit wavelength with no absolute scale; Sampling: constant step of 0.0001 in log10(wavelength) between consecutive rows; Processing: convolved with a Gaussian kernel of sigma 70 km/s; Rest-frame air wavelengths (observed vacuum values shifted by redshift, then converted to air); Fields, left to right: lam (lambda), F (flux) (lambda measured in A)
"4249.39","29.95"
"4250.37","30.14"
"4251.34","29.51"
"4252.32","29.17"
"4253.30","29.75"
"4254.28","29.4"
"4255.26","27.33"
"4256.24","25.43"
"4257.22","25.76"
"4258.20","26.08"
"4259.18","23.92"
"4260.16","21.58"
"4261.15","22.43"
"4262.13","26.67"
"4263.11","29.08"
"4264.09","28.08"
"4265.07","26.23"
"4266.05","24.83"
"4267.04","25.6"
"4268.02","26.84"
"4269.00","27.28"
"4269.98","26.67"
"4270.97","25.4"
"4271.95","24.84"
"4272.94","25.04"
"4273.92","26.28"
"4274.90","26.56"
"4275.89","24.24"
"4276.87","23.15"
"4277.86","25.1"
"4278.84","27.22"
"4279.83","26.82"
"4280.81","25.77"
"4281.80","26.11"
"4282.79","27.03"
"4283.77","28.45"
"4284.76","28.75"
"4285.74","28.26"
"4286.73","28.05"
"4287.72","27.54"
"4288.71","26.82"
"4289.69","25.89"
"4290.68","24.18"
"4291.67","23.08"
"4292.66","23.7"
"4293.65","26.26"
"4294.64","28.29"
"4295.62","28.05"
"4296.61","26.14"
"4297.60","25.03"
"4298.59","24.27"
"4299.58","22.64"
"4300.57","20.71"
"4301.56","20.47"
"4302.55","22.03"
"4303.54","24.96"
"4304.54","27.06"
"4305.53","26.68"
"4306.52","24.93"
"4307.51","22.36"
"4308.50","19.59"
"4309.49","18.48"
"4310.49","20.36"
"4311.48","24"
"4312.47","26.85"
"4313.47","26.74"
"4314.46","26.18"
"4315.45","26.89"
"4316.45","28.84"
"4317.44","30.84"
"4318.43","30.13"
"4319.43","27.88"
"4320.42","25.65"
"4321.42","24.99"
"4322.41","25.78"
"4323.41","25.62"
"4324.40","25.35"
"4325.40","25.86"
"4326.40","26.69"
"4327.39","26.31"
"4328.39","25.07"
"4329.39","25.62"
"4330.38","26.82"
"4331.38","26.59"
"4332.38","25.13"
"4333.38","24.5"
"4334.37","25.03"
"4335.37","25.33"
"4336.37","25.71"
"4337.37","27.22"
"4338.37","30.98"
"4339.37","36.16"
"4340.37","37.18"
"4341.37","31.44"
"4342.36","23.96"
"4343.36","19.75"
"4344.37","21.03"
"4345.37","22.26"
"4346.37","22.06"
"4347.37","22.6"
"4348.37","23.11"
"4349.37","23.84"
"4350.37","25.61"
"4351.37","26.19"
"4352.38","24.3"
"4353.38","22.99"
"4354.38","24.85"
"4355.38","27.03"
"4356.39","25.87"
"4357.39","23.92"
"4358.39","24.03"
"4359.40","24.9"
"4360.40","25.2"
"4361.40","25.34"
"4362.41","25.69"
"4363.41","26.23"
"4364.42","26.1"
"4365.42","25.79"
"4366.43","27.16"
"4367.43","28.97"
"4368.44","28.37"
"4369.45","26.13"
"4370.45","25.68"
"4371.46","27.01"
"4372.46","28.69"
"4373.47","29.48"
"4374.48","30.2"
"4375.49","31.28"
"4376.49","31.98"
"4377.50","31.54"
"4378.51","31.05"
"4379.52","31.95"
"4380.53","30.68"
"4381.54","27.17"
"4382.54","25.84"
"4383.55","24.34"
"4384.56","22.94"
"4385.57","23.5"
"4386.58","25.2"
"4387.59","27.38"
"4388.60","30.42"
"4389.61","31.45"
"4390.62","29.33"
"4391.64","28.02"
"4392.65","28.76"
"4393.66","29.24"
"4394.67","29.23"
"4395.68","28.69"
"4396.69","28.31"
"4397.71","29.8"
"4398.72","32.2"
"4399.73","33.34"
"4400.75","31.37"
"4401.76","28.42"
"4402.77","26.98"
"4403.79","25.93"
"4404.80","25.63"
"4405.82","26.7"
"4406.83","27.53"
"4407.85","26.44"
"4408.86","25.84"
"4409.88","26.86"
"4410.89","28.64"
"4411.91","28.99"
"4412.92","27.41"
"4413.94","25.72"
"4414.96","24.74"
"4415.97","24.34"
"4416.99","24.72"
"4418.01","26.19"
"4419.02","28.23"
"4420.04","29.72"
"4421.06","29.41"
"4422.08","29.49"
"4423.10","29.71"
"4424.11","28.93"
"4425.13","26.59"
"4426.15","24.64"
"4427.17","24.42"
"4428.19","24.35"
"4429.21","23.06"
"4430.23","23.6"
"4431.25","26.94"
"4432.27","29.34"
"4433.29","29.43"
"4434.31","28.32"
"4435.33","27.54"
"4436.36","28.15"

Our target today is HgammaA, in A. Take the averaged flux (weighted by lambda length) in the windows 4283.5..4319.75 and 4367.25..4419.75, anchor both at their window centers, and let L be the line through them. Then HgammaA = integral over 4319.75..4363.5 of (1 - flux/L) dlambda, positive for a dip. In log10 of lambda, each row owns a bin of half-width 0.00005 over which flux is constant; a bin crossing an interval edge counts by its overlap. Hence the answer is 1.4 A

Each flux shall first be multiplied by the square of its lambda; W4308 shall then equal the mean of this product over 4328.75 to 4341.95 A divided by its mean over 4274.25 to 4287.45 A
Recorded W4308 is 1.1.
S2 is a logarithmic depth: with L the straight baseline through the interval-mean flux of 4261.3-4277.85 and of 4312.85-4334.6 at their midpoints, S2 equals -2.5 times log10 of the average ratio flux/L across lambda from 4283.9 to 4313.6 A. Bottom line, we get 0.06 mag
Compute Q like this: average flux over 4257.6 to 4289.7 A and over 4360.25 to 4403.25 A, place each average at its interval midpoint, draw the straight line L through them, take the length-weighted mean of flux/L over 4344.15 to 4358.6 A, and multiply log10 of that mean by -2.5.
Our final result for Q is 0.154 mag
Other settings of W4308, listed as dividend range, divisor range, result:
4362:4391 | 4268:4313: 1.16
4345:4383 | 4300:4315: 1.17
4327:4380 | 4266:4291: 1.05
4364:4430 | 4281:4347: 1.12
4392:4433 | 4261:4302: 1.13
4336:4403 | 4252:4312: 1.12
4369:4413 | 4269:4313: 1.18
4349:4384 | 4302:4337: 1.09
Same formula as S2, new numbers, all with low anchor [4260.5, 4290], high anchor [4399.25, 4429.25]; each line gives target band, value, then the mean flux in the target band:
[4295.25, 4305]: 0.11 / 24.1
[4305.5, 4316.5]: 0.11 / 24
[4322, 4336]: 0.04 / 25.7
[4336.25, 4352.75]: 0.03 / 26.1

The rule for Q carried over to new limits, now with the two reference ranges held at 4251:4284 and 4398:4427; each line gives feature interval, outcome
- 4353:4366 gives 0.08 mag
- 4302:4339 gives 0.05 mag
